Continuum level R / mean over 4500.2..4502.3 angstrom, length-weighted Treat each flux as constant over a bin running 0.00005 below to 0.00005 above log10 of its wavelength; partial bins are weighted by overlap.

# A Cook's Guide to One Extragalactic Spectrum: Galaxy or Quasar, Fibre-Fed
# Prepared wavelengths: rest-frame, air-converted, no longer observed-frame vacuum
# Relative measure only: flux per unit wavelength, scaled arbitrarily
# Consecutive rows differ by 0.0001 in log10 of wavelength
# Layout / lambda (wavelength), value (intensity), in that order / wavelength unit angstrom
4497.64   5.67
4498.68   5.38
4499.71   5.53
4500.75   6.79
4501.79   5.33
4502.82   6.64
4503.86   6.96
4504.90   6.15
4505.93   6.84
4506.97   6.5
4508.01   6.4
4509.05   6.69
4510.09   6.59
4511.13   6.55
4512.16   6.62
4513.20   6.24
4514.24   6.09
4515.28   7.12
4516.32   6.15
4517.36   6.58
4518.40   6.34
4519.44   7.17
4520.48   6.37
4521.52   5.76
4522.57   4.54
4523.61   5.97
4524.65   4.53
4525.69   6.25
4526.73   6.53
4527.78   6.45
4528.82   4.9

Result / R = 6.03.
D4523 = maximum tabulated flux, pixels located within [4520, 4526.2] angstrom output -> 6.37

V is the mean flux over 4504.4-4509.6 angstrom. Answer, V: 6.52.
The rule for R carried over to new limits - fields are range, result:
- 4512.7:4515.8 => 6.48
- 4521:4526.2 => 5.41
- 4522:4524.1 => 5.24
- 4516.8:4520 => 6.69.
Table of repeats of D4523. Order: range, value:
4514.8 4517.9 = 7.12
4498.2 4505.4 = 6.96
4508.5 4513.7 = 6.69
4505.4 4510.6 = 6.84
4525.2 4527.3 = 6.53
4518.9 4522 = 7.17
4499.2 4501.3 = 6.79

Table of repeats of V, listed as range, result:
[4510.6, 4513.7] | 6.49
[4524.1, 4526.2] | 5.4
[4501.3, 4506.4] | 6.4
